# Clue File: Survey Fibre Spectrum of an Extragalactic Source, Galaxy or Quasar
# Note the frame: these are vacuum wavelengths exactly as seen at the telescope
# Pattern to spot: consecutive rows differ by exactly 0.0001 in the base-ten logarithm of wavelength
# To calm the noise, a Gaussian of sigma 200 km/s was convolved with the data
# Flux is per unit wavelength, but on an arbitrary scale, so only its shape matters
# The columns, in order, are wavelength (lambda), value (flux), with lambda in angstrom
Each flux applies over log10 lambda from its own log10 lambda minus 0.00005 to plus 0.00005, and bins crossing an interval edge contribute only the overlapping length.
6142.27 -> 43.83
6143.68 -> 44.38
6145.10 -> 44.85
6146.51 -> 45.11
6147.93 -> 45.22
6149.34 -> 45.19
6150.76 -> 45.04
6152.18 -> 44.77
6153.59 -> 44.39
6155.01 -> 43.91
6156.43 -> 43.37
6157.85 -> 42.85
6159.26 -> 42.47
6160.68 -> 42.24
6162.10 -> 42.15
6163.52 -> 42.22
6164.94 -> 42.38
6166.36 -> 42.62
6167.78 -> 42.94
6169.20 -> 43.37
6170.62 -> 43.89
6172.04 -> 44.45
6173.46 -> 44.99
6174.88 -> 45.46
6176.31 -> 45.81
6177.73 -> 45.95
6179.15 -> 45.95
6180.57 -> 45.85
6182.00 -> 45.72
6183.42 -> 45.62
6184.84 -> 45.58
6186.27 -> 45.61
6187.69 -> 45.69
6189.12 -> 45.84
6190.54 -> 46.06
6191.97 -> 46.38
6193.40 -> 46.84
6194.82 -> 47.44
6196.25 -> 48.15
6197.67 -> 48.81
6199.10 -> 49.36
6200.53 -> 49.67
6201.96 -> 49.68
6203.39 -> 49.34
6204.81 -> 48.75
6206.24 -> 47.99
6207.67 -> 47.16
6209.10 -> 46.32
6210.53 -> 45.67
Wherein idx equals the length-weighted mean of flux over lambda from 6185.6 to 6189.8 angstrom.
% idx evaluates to 45.7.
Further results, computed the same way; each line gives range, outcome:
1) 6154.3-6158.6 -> 43.4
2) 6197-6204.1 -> 49.3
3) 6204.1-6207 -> 48.4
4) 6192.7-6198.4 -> 47.9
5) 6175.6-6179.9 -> 46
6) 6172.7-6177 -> 45.4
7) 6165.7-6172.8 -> 43.5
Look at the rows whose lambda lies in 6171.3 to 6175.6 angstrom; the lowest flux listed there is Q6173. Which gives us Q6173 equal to 44.45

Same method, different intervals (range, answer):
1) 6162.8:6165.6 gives 42.22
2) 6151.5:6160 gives 42.47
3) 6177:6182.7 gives 45.72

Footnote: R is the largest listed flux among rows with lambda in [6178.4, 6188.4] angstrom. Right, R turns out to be 45.95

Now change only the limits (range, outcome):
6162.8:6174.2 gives 44.99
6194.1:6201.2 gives 49.67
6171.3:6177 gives 45.81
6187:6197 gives 48.15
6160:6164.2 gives 42.24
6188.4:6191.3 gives 46.06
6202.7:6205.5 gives 49.34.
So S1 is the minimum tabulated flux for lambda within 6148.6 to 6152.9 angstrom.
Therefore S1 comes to 44.77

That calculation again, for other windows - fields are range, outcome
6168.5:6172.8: 43.37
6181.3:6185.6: 45.58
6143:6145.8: 44.38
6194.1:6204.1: 47.44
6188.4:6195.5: 45.84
